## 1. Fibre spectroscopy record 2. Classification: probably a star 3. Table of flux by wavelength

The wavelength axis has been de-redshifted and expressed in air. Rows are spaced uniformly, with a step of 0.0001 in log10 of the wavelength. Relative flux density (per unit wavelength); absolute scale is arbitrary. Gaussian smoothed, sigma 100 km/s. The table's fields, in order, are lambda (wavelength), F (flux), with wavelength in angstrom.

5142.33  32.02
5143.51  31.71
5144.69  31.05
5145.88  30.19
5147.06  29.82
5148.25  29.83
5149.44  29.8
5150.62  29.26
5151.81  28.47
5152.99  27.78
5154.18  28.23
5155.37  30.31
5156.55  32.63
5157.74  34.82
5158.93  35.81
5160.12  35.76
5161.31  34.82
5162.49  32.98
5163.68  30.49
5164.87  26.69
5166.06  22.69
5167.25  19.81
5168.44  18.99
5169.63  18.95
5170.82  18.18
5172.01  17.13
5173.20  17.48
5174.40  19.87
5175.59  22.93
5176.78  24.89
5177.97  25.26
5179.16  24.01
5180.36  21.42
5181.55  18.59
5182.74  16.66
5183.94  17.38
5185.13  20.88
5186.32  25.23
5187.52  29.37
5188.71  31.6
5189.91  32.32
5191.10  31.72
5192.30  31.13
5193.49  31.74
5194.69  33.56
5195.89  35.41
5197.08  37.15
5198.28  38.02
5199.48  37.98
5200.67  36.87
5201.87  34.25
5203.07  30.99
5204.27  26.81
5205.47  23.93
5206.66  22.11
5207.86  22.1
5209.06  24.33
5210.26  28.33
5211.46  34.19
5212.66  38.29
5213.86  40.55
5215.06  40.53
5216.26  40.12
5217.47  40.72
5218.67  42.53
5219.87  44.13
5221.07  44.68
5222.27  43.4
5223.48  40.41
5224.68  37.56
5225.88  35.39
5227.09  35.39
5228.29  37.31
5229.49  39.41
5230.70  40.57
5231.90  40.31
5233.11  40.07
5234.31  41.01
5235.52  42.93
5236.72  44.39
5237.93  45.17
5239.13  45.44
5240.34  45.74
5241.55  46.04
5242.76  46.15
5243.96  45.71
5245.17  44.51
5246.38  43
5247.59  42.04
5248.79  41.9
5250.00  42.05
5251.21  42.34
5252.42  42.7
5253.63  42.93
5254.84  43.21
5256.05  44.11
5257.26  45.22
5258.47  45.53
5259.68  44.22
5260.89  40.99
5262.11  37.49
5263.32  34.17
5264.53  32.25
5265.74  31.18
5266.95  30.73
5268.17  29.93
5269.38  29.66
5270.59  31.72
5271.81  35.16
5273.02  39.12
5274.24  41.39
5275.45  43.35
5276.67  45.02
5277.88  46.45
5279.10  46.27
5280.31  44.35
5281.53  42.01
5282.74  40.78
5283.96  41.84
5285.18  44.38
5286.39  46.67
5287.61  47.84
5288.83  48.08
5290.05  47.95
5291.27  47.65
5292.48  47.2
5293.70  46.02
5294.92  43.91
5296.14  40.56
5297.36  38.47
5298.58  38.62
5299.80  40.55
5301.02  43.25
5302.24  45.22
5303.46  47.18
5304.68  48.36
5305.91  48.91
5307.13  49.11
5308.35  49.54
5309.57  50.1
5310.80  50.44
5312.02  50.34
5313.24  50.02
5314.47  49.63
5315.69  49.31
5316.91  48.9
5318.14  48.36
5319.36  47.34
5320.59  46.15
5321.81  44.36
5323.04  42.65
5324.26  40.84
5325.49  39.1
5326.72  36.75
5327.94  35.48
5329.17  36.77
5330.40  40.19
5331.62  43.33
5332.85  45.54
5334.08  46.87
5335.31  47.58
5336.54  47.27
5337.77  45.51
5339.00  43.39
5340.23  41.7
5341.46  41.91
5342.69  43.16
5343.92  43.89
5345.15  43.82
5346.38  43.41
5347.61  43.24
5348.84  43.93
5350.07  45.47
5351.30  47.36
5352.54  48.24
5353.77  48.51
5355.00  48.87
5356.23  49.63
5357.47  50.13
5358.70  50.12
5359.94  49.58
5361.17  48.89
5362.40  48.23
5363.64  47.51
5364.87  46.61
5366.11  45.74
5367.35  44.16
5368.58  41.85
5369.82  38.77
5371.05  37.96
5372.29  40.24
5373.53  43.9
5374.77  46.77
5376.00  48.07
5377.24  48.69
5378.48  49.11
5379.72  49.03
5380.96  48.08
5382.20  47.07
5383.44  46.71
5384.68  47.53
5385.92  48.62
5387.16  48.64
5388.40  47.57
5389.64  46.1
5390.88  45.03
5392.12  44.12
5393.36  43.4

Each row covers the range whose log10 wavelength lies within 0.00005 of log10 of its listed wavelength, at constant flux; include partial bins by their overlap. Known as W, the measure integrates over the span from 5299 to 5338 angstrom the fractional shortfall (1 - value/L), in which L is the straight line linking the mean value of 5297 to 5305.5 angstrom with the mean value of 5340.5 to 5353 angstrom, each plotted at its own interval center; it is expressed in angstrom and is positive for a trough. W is -1.54 angstrom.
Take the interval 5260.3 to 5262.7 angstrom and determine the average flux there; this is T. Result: 39.1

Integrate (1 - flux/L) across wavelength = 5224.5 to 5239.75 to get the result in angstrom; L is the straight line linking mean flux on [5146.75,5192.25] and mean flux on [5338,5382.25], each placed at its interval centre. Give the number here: -3.7 angstrom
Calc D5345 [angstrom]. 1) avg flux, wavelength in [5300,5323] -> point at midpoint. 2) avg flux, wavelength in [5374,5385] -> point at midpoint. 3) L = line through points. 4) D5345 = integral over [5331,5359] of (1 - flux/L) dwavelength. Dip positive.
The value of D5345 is 1.24 angstrom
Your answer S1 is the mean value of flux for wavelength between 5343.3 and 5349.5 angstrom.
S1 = 43.7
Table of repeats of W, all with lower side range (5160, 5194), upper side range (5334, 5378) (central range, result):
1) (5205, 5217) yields -1.2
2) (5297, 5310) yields -2.0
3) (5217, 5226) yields -3.5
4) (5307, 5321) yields -2.9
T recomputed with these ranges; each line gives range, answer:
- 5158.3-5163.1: 34.8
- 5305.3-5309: 49.3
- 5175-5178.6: 24.4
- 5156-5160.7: 34.7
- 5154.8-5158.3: 32.6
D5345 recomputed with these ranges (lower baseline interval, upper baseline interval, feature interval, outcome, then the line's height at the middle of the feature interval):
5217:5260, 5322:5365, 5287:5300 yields -0.2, 43.6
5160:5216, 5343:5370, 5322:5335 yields 0.7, 43.3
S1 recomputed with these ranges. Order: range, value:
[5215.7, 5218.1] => 40.3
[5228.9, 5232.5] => 40.1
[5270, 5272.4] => 33.4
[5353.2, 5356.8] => 49.1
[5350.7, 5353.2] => 47.7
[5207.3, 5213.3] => 29.6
